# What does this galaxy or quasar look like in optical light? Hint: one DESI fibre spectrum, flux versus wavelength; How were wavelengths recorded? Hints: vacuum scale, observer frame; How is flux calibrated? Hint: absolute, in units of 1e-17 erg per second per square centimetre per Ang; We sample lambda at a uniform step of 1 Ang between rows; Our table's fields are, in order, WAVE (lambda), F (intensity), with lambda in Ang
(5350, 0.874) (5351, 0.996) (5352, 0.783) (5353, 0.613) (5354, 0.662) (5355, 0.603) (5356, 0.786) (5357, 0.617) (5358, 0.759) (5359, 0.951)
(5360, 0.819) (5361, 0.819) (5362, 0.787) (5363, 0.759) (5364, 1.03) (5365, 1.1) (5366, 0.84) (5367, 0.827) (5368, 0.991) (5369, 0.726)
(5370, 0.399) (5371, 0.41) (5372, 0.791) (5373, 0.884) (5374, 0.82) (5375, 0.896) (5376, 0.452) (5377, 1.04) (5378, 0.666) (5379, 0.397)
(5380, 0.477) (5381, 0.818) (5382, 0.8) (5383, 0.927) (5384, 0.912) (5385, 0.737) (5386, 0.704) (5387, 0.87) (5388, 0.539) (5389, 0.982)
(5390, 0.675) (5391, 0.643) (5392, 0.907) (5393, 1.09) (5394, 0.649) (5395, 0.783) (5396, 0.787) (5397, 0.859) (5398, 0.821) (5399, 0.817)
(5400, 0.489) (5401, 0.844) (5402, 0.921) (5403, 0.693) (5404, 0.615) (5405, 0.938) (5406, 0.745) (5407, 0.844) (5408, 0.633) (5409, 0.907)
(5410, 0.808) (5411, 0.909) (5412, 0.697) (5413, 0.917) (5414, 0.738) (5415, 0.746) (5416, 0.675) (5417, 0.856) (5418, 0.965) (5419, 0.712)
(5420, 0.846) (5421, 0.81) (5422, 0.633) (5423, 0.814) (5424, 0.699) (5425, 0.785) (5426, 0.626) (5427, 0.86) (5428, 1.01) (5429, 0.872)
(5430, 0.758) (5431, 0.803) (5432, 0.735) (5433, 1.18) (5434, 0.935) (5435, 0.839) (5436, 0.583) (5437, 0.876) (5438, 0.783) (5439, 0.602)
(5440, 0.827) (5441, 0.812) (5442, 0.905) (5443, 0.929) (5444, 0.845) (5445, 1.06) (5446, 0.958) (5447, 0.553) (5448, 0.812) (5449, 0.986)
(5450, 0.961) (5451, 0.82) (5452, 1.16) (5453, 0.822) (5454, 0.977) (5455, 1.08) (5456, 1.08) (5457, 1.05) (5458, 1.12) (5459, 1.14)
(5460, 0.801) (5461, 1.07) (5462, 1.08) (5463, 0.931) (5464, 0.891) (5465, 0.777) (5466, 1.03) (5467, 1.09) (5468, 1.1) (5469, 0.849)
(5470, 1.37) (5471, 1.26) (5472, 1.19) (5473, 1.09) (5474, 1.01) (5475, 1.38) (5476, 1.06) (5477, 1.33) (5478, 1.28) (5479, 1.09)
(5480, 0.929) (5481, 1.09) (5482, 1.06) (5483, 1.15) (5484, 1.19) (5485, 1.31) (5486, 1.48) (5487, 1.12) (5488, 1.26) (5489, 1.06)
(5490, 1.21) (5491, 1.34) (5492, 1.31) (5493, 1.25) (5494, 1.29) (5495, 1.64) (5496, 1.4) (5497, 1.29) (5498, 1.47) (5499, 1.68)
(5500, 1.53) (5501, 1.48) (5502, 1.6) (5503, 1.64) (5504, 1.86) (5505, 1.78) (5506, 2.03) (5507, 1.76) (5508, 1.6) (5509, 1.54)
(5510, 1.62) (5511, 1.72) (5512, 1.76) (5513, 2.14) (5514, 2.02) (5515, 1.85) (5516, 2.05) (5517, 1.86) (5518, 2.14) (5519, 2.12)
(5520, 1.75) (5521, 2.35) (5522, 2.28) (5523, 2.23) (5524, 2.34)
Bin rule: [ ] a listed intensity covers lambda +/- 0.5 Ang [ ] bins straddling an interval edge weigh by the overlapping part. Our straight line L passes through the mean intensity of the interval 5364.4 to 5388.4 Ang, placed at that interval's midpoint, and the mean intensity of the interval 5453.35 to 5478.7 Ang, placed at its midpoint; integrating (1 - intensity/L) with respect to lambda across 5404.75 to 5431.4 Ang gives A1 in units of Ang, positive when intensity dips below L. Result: 3.10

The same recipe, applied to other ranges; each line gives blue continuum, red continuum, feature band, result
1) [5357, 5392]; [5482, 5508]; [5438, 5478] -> 7.86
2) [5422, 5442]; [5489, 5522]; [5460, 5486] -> 3.89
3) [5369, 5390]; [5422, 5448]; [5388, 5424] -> -0.83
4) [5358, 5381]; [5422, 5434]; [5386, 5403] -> 0.14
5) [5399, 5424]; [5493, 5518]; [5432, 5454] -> 4.38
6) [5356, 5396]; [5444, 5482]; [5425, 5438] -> 1.44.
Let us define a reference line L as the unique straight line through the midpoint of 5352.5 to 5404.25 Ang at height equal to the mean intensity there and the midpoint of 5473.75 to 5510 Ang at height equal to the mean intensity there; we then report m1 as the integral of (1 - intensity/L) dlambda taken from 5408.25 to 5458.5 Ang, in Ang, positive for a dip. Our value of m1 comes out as 9.93 Ang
